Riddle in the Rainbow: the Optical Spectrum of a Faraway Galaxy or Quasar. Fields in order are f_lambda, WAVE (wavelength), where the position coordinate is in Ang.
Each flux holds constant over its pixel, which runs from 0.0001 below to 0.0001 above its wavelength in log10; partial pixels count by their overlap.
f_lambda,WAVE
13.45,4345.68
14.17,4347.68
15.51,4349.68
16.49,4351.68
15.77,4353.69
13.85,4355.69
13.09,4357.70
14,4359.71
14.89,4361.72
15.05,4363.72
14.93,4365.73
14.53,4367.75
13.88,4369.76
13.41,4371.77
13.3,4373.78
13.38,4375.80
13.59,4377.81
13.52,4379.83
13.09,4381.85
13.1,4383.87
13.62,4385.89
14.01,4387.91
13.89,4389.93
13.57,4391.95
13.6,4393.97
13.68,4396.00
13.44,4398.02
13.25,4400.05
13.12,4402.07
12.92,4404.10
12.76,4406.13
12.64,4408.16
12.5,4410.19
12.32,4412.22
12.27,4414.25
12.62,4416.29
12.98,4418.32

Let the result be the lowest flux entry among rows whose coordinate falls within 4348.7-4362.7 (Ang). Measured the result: 13.09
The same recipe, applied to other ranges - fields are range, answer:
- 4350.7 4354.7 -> 15.77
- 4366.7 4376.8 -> 13.3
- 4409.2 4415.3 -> 12.27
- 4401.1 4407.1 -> 12.76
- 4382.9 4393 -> 13.1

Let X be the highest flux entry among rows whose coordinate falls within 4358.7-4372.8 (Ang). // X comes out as 15.05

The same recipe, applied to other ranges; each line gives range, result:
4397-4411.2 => 13.44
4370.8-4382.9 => 13.59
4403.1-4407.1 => 12.92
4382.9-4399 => 14.01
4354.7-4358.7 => 13.85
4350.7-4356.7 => 16.49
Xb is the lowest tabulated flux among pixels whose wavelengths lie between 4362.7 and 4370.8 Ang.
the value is 13.88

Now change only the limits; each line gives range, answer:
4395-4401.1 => 13.25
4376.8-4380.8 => 13.52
